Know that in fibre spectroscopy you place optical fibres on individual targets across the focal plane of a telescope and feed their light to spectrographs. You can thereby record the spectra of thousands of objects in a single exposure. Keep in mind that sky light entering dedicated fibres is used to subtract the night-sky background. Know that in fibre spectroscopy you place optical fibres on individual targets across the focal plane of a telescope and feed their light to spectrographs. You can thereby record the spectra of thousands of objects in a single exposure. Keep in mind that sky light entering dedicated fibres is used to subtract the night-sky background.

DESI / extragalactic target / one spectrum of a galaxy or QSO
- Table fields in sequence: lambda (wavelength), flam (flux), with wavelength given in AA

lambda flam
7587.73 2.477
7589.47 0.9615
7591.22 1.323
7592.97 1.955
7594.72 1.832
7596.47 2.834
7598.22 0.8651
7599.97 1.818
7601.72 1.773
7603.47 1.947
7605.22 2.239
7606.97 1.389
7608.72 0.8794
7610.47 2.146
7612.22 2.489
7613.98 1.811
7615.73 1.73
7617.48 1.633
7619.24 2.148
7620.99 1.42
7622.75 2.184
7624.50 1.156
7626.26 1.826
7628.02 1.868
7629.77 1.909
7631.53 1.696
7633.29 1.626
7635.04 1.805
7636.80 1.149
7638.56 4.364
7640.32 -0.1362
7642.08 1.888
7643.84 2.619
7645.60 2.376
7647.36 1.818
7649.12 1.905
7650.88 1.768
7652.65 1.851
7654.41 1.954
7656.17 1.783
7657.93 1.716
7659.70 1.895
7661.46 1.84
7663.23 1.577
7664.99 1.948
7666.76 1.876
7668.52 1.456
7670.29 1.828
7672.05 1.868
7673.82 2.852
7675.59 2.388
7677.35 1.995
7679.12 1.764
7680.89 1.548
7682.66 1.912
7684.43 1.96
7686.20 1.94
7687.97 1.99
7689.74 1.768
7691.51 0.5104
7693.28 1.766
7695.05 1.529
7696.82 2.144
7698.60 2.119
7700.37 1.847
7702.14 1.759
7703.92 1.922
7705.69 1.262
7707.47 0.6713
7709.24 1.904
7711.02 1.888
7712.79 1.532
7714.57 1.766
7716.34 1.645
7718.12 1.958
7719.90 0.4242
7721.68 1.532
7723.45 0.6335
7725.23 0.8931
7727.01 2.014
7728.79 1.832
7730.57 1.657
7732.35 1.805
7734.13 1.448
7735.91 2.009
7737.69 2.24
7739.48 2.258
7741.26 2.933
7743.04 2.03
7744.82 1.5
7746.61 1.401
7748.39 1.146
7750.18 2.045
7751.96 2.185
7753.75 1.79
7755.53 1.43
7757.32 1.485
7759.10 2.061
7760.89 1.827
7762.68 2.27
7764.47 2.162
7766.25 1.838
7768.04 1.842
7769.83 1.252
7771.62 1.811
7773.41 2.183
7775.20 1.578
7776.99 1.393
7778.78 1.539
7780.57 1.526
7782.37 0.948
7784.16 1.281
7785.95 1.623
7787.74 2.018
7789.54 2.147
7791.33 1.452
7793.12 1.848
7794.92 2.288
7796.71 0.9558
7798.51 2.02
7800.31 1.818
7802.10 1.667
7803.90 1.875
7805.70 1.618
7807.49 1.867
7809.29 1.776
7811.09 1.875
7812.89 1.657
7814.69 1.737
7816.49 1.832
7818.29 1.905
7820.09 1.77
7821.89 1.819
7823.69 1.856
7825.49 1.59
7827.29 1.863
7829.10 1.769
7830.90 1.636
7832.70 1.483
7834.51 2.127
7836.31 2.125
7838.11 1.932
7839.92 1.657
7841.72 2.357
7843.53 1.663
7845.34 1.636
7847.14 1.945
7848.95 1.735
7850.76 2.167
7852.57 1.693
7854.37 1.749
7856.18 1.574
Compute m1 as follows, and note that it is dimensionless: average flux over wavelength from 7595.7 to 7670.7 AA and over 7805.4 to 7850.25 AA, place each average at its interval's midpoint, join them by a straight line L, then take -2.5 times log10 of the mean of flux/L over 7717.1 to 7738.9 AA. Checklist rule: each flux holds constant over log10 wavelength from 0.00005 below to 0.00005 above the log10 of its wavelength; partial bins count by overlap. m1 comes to 0.18 mag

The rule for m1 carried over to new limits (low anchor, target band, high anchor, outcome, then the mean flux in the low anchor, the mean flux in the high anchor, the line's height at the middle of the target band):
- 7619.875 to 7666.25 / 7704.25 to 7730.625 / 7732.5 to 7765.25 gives 0.287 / 1.84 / 1.9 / 1.88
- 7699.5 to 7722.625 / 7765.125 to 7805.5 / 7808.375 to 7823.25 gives 0.029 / 1.54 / 1.8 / 1.72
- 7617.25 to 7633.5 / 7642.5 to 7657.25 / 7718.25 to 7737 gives -0.187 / 1.76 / 1.46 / 1.68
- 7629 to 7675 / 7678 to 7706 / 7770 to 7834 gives 0.062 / 1.9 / 1.71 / 1.85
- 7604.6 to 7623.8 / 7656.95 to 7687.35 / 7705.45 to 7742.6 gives -0.108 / 1.81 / 1.65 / 1.72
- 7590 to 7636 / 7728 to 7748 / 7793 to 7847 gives -0.065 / 1.77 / 1.8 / 1.79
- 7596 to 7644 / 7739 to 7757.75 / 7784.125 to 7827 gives -0.032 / 1.8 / 1.77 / 1.78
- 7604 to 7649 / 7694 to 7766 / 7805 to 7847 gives 0.062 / 1.84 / 1.81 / 1.83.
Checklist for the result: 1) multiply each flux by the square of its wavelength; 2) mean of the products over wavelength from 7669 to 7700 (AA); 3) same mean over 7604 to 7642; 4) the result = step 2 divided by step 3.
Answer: 1.07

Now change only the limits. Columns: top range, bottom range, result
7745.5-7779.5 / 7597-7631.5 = 1.03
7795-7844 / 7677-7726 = 1.17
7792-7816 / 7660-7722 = 1.05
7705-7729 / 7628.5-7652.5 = 0.76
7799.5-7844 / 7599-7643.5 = 1.06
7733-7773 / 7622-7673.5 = 1.03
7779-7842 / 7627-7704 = 0.98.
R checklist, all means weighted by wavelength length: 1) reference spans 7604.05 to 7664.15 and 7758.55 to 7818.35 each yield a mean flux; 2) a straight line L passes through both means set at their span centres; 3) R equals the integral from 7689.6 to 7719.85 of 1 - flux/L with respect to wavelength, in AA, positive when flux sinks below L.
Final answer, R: 3.1 AA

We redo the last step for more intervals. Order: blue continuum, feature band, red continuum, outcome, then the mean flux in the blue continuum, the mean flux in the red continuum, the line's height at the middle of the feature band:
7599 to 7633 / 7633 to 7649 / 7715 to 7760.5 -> -1.7 AA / 1.79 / 1.7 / 1.77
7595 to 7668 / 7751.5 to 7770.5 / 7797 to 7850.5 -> -0.1 AA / 1.84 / 1.81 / 1.82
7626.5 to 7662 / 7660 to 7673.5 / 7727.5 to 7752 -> 0.5 AA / 1.88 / 1.88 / 1.88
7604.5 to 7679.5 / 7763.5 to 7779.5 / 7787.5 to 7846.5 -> 0.7 AA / 1.87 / 1.81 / 1.82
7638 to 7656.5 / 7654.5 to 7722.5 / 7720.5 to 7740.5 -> 3.1 AA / 1.98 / 1.66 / 1.82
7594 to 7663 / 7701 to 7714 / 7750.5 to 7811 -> 1.6 AA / 1.84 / 1.74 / 1.79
